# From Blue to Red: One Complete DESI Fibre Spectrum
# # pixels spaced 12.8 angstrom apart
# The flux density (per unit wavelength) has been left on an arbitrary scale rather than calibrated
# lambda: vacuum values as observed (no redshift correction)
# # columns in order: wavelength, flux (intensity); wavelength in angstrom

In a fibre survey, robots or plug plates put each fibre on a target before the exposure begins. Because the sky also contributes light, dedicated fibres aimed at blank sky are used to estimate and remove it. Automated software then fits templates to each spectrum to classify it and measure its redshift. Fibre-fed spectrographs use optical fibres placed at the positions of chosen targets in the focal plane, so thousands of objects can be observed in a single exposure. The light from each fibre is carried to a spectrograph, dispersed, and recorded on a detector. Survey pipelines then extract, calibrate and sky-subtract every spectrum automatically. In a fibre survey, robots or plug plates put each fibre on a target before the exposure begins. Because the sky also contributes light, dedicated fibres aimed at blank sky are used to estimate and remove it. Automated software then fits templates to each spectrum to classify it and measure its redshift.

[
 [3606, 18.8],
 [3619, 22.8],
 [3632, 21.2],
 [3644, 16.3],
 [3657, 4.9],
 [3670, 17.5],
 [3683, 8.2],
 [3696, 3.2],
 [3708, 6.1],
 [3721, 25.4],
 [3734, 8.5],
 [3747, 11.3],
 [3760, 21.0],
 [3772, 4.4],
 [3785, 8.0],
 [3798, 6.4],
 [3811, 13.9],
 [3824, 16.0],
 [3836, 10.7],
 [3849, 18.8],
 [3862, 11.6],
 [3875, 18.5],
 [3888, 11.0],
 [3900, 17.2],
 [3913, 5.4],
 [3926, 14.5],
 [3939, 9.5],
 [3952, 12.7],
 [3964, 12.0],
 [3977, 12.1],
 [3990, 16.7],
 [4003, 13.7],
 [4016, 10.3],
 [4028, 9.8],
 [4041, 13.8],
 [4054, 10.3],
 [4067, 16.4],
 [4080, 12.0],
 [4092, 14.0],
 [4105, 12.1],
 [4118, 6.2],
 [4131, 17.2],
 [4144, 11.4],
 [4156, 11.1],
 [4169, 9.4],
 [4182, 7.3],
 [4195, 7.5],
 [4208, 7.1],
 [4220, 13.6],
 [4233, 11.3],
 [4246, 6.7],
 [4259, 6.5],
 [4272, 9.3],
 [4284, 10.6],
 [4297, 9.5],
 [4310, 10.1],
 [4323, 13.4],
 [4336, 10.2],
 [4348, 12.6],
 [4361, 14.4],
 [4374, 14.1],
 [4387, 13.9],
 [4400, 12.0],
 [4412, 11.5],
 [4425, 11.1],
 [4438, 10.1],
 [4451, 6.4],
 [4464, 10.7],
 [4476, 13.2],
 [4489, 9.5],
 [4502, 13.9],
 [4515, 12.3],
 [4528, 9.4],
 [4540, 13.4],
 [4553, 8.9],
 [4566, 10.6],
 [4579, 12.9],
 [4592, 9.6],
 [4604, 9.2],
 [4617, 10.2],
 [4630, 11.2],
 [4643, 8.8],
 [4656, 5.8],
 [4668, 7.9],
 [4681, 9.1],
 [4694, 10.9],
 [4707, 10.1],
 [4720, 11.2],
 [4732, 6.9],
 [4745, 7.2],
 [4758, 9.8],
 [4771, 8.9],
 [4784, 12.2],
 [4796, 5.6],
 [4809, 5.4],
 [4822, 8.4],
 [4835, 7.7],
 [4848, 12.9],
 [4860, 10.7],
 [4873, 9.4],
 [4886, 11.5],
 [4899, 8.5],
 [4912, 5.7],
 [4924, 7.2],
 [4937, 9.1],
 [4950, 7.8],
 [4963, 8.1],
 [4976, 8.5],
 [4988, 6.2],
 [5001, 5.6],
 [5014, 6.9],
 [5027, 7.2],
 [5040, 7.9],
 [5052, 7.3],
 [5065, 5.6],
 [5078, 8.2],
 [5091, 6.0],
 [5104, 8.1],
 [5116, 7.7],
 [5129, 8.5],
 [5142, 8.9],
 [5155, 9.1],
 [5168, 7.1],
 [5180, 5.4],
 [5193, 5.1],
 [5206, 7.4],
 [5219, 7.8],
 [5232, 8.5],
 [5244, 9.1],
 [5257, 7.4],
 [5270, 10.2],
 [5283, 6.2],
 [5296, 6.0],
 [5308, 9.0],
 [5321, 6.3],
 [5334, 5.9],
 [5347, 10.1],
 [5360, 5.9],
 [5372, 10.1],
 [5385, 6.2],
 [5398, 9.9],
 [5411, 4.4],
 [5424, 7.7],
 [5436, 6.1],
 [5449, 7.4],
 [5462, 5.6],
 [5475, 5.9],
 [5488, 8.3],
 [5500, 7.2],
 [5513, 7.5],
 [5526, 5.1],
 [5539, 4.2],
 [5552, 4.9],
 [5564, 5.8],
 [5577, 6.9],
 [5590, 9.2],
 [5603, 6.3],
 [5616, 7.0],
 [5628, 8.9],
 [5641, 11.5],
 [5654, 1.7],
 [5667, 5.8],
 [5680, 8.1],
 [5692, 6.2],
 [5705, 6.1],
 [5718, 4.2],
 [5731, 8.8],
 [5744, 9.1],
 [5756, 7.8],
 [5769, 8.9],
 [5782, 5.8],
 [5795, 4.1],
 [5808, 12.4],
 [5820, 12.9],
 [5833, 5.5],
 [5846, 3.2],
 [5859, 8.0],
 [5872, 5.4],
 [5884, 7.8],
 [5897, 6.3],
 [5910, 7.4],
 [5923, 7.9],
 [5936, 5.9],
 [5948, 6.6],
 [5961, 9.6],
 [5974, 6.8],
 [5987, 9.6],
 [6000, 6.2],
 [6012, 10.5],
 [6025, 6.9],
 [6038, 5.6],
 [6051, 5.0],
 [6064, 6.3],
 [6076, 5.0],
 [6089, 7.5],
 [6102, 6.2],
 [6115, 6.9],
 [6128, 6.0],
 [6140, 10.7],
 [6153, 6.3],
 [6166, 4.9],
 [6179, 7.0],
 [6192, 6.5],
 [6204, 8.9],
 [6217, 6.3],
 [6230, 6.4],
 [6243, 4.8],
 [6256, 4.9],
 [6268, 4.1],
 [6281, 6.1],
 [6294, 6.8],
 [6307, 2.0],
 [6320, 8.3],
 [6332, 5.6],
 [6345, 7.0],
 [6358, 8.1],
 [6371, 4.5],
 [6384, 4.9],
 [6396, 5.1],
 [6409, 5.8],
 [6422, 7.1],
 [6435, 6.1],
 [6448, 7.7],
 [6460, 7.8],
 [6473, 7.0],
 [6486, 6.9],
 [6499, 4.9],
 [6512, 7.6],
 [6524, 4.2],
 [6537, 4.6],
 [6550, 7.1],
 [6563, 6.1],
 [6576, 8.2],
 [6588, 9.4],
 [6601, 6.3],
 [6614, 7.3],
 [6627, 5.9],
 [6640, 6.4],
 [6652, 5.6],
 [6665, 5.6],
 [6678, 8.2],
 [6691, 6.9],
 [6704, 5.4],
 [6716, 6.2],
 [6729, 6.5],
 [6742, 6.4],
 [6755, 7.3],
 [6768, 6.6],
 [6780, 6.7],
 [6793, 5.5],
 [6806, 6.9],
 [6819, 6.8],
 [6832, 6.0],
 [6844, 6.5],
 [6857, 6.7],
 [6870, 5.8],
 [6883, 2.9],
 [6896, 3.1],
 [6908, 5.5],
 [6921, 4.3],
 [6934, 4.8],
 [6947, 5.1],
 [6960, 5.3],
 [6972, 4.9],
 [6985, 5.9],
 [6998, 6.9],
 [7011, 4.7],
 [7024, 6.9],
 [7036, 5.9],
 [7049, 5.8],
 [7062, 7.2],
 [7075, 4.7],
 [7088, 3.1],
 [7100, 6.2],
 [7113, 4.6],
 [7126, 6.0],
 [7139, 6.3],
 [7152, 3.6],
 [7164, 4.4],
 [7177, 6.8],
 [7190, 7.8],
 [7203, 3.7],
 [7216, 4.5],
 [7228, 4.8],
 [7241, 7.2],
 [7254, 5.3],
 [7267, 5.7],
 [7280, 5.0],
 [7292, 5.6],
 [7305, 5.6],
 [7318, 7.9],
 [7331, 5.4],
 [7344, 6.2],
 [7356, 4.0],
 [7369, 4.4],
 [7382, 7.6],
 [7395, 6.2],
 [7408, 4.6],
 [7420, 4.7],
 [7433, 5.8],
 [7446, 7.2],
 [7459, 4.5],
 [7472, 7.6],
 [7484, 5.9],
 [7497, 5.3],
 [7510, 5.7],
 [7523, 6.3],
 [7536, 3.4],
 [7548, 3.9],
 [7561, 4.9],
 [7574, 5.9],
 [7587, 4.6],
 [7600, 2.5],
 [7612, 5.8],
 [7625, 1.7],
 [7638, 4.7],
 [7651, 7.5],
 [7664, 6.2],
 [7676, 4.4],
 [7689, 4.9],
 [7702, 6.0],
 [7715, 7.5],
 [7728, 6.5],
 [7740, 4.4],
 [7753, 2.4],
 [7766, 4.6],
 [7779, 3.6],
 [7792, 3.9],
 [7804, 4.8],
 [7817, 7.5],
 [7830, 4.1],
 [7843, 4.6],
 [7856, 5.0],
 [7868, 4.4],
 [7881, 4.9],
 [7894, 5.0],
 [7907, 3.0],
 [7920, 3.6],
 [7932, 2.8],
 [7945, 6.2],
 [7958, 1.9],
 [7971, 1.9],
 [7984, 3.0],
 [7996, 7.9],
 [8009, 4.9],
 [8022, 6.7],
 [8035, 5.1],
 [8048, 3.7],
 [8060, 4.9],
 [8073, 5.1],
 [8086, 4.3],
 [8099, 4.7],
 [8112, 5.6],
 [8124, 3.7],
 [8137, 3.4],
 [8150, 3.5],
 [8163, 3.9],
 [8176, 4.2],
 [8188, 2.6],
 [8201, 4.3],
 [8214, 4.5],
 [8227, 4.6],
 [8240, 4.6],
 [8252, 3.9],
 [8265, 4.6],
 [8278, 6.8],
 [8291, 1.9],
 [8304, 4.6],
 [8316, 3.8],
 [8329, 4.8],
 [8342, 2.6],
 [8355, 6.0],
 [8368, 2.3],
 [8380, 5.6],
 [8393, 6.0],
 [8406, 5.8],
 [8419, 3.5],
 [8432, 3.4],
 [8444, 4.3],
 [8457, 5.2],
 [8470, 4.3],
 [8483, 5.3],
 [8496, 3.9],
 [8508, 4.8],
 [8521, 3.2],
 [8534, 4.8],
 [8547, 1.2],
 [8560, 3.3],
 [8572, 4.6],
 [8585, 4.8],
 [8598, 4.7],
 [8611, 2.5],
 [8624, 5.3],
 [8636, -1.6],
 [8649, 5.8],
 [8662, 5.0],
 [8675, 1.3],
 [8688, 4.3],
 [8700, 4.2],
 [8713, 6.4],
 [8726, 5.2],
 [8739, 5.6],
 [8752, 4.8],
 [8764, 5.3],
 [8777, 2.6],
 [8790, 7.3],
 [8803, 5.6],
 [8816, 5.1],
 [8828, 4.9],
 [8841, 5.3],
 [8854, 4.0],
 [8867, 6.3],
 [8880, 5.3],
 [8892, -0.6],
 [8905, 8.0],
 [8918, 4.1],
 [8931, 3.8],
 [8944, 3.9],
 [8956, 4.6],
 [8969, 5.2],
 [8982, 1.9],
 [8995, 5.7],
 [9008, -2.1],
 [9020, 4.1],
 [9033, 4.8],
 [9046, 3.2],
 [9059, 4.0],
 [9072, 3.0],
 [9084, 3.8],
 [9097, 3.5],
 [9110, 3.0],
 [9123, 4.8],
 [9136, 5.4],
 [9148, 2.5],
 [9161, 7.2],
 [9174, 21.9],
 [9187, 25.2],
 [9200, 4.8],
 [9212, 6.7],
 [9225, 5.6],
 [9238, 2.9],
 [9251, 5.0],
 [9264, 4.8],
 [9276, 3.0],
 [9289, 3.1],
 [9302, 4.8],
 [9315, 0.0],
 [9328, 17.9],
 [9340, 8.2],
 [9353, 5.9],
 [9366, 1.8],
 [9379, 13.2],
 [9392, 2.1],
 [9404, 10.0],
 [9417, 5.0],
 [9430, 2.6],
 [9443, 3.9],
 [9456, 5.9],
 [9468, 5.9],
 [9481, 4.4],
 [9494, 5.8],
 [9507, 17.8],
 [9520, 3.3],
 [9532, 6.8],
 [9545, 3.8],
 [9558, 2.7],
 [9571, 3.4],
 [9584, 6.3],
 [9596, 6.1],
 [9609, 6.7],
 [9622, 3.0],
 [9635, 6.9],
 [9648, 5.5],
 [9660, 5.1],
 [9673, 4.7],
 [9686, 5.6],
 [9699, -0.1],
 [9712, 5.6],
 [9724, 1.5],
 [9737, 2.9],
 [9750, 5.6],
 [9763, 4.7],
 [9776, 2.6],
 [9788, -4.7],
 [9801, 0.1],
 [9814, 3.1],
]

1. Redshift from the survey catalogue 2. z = 1.46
